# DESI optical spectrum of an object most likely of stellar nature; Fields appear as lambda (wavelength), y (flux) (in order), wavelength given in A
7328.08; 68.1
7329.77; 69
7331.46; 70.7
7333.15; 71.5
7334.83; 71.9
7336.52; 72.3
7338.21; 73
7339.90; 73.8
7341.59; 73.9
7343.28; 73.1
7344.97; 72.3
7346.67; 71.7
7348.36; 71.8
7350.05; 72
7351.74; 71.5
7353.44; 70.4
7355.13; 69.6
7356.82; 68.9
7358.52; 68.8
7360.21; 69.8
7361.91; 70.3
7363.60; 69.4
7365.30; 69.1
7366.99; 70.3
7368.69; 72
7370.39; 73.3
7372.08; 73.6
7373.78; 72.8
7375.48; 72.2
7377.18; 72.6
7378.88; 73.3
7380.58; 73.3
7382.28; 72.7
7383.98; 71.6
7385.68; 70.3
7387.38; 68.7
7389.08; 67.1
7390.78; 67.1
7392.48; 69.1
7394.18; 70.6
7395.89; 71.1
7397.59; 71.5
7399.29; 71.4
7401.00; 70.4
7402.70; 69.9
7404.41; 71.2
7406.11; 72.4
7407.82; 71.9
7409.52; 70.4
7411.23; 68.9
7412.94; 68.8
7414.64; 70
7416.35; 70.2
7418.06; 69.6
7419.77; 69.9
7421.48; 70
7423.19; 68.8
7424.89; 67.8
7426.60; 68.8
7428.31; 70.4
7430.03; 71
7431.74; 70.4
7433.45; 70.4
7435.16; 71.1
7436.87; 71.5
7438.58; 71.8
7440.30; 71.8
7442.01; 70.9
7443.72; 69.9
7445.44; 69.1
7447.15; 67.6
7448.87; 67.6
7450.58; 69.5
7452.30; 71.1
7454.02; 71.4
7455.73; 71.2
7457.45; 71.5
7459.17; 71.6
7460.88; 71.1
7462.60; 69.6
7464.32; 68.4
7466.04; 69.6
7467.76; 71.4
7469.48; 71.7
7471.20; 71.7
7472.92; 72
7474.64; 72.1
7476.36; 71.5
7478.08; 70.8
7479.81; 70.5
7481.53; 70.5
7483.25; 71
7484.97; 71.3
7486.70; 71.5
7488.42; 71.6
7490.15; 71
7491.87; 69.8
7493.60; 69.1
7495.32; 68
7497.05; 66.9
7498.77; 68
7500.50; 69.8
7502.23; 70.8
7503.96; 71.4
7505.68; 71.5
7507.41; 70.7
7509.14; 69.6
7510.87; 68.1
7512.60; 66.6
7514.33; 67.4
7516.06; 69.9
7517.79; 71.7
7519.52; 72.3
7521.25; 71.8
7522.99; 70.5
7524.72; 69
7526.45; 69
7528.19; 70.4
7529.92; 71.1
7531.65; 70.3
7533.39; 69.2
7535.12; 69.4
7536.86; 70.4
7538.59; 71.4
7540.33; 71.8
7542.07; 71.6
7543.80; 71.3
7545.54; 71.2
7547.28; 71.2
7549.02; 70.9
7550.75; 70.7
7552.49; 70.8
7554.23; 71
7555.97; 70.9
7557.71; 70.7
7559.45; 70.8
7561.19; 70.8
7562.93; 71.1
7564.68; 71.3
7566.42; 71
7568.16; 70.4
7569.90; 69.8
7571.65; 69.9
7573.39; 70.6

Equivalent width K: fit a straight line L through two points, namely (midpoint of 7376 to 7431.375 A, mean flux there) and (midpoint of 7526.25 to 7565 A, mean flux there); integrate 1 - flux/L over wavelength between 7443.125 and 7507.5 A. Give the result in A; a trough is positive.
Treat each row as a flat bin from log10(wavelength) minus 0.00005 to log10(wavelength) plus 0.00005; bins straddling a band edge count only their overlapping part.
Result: 0.2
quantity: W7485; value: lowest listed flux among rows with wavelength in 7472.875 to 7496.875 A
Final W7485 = 68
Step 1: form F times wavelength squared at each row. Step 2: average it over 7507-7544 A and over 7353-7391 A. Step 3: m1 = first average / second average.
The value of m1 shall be 1.03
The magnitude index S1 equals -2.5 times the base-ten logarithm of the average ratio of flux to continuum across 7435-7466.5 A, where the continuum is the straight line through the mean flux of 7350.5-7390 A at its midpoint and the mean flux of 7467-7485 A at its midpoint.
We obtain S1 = 0.01 mag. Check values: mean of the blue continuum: 70.9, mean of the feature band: 70.3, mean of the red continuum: 71.3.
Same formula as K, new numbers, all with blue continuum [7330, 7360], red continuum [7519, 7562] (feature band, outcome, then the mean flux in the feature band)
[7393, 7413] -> 0.1 A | 70.7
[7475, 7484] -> 0.0 A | 70.9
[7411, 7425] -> 0.4 A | 69.5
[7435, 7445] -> 0.0 A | 71.1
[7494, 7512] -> 0.4 A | 69.4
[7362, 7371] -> 0.1 A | 70.7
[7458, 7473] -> 0.1 A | 70.7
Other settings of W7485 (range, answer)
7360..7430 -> 67.1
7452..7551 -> 66.6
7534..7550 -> 69.4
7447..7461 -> 67.6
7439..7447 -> 69.1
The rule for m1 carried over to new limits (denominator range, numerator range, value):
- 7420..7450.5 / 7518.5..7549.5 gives 1.04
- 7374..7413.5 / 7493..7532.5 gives 1.02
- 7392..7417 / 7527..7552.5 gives 1.04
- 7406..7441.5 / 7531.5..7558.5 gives 1.04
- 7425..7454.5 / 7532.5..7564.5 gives 1.04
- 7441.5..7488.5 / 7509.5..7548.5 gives 1.01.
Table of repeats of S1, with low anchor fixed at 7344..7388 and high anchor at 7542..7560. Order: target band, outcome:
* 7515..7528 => 0.008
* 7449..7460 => 0.005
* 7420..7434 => 0.023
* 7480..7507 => 0.014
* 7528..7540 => 0.010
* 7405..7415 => 0.011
